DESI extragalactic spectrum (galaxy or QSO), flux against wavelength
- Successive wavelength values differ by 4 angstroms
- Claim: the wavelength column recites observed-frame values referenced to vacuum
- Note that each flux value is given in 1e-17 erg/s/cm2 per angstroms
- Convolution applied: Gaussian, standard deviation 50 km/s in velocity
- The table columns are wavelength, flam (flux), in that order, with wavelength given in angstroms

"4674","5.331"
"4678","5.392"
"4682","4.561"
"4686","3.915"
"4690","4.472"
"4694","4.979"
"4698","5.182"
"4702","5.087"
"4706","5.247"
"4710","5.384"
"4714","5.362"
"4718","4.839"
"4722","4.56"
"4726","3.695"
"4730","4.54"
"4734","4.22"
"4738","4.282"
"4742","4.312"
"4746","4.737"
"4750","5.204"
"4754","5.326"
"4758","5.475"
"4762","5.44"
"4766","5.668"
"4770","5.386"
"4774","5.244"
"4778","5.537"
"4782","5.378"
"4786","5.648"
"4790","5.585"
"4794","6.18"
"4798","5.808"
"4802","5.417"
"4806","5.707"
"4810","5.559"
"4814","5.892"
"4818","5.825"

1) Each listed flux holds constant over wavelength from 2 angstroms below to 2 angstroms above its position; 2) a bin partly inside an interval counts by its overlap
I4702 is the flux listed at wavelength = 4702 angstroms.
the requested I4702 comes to 5.087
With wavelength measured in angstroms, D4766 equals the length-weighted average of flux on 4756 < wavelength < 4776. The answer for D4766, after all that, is 5.44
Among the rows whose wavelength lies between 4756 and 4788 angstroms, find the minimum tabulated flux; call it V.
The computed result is 5.244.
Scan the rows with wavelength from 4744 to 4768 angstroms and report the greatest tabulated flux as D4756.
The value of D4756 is 5.668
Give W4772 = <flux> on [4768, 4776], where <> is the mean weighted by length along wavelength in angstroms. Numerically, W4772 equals 5.31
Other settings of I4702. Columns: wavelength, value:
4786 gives 5.648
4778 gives 5.537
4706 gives 5.247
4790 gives 5.585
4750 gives 5.204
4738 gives 4.282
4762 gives 5.44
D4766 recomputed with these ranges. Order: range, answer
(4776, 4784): 5.46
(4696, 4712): 5.22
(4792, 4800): 5.99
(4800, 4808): 5.56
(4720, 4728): 4.13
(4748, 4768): 5.42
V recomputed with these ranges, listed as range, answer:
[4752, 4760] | 5.326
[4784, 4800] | 5.585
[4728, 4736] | 4.22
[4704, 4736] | 3.695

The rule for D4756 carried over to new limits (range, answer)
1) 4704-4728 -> 5.384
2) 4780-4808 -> 6.18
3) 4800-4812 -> 5.707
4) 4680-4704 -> 5.182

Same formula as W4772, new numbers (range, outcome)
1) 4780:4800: 5.72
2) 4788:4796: 5.88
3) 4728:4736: 4.38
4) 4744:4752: 4.97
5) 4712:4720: 5.1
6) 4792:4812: 5.73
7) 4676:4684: 4.98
